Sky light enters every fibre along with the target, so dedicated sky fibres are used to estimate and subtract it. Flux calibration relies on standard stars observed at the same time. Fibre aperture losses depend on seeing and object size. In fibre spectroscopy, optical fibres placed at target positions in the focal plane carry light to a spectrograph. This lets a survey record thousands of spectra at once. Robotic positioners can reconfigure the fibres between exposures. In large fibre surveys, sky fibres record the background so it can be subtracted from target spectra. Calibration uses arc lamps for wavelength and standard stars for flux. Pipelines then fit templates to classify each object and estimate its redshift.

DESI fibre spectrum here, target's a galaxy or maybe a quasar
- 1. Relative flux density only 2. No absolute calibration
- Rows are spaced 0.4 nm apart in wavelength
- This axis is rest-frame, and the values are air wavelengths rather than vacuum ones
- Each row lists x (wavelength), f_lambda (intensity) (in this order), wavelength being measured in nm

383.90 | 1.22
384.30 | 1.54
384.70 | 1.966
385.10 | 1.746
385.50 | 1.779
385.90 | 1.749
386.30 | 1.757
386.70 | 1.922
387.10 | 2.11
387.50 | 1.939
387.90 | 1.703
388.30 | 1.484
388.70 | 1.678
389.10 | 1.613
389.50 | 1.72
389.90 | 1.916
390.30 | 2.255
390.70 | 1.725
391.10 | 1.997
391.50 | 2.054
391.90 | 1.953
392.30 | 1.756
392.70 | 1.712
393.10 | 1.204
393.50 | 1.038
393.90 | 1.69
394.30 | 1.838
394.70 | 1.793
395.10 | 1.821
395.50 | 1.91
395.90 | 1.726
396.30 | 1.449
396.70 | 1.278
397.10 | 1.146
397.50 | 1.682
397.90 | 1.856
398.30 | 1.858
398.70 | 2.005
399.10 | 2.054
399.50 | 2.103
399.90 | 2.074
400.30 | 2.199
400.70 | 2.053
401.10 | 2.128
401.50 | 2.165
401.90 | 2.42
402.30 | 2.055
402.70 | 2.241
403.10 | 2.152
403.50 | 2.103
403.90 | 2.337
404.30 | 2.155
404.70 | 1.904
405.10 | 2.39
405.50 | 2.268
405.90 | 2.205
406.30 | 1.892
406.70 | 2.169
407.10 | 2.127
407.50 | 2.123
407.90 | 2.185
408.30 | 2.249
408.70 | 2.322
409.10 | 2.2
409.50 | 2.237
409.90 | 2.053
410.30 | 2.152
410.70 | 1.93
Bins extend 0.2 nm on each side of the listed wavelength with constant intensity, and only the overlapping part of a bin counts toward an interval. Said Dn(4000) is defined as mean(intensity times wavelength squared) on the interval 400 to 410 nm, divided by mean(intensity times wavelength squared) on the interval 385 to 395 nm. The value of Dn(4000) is 1.33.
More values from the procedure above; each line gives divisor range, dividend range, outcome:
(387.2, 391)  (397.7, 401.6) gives 1.20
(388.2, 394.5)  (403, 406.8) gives 1.33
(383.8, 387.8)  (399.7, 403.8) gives 1.31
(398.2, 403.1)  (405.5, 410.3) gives 1.06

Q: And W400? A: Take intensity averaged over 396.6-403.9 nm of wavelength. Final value 2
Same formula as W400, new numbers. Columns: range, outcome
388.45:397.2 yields 1.7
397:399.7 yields 1.84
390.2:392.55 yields 1.94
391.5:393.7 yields 1.58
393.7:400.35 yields 1.78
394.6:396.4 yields 1.75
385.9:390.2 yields 1.79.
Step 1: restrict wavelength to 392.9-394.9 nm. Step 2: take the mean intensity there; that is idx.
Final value 1.51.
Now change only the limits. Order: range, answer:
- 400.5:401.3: 2.09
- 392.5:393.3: 1.46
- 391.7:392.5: 1.85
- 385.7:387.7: 1.9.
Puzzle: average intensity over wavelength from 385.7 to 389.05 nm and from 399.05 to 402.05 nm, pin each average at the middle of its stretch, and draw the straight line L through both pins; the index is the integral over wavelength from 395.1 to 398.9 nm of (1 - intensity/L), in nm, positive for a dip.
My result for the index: 0.72 nm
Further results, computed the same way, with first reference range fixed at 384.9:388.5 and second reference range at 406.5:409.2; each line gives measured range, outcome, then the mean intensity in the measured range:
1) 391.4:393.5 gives 0.28 nm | 1.65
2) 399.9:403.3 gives -0.15 nm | 2.17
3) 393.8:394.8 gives 0.08 nm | 1.78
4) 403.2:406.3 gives -0.05 nm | 2.17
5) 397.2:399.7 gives 0.16 nm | 1.9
